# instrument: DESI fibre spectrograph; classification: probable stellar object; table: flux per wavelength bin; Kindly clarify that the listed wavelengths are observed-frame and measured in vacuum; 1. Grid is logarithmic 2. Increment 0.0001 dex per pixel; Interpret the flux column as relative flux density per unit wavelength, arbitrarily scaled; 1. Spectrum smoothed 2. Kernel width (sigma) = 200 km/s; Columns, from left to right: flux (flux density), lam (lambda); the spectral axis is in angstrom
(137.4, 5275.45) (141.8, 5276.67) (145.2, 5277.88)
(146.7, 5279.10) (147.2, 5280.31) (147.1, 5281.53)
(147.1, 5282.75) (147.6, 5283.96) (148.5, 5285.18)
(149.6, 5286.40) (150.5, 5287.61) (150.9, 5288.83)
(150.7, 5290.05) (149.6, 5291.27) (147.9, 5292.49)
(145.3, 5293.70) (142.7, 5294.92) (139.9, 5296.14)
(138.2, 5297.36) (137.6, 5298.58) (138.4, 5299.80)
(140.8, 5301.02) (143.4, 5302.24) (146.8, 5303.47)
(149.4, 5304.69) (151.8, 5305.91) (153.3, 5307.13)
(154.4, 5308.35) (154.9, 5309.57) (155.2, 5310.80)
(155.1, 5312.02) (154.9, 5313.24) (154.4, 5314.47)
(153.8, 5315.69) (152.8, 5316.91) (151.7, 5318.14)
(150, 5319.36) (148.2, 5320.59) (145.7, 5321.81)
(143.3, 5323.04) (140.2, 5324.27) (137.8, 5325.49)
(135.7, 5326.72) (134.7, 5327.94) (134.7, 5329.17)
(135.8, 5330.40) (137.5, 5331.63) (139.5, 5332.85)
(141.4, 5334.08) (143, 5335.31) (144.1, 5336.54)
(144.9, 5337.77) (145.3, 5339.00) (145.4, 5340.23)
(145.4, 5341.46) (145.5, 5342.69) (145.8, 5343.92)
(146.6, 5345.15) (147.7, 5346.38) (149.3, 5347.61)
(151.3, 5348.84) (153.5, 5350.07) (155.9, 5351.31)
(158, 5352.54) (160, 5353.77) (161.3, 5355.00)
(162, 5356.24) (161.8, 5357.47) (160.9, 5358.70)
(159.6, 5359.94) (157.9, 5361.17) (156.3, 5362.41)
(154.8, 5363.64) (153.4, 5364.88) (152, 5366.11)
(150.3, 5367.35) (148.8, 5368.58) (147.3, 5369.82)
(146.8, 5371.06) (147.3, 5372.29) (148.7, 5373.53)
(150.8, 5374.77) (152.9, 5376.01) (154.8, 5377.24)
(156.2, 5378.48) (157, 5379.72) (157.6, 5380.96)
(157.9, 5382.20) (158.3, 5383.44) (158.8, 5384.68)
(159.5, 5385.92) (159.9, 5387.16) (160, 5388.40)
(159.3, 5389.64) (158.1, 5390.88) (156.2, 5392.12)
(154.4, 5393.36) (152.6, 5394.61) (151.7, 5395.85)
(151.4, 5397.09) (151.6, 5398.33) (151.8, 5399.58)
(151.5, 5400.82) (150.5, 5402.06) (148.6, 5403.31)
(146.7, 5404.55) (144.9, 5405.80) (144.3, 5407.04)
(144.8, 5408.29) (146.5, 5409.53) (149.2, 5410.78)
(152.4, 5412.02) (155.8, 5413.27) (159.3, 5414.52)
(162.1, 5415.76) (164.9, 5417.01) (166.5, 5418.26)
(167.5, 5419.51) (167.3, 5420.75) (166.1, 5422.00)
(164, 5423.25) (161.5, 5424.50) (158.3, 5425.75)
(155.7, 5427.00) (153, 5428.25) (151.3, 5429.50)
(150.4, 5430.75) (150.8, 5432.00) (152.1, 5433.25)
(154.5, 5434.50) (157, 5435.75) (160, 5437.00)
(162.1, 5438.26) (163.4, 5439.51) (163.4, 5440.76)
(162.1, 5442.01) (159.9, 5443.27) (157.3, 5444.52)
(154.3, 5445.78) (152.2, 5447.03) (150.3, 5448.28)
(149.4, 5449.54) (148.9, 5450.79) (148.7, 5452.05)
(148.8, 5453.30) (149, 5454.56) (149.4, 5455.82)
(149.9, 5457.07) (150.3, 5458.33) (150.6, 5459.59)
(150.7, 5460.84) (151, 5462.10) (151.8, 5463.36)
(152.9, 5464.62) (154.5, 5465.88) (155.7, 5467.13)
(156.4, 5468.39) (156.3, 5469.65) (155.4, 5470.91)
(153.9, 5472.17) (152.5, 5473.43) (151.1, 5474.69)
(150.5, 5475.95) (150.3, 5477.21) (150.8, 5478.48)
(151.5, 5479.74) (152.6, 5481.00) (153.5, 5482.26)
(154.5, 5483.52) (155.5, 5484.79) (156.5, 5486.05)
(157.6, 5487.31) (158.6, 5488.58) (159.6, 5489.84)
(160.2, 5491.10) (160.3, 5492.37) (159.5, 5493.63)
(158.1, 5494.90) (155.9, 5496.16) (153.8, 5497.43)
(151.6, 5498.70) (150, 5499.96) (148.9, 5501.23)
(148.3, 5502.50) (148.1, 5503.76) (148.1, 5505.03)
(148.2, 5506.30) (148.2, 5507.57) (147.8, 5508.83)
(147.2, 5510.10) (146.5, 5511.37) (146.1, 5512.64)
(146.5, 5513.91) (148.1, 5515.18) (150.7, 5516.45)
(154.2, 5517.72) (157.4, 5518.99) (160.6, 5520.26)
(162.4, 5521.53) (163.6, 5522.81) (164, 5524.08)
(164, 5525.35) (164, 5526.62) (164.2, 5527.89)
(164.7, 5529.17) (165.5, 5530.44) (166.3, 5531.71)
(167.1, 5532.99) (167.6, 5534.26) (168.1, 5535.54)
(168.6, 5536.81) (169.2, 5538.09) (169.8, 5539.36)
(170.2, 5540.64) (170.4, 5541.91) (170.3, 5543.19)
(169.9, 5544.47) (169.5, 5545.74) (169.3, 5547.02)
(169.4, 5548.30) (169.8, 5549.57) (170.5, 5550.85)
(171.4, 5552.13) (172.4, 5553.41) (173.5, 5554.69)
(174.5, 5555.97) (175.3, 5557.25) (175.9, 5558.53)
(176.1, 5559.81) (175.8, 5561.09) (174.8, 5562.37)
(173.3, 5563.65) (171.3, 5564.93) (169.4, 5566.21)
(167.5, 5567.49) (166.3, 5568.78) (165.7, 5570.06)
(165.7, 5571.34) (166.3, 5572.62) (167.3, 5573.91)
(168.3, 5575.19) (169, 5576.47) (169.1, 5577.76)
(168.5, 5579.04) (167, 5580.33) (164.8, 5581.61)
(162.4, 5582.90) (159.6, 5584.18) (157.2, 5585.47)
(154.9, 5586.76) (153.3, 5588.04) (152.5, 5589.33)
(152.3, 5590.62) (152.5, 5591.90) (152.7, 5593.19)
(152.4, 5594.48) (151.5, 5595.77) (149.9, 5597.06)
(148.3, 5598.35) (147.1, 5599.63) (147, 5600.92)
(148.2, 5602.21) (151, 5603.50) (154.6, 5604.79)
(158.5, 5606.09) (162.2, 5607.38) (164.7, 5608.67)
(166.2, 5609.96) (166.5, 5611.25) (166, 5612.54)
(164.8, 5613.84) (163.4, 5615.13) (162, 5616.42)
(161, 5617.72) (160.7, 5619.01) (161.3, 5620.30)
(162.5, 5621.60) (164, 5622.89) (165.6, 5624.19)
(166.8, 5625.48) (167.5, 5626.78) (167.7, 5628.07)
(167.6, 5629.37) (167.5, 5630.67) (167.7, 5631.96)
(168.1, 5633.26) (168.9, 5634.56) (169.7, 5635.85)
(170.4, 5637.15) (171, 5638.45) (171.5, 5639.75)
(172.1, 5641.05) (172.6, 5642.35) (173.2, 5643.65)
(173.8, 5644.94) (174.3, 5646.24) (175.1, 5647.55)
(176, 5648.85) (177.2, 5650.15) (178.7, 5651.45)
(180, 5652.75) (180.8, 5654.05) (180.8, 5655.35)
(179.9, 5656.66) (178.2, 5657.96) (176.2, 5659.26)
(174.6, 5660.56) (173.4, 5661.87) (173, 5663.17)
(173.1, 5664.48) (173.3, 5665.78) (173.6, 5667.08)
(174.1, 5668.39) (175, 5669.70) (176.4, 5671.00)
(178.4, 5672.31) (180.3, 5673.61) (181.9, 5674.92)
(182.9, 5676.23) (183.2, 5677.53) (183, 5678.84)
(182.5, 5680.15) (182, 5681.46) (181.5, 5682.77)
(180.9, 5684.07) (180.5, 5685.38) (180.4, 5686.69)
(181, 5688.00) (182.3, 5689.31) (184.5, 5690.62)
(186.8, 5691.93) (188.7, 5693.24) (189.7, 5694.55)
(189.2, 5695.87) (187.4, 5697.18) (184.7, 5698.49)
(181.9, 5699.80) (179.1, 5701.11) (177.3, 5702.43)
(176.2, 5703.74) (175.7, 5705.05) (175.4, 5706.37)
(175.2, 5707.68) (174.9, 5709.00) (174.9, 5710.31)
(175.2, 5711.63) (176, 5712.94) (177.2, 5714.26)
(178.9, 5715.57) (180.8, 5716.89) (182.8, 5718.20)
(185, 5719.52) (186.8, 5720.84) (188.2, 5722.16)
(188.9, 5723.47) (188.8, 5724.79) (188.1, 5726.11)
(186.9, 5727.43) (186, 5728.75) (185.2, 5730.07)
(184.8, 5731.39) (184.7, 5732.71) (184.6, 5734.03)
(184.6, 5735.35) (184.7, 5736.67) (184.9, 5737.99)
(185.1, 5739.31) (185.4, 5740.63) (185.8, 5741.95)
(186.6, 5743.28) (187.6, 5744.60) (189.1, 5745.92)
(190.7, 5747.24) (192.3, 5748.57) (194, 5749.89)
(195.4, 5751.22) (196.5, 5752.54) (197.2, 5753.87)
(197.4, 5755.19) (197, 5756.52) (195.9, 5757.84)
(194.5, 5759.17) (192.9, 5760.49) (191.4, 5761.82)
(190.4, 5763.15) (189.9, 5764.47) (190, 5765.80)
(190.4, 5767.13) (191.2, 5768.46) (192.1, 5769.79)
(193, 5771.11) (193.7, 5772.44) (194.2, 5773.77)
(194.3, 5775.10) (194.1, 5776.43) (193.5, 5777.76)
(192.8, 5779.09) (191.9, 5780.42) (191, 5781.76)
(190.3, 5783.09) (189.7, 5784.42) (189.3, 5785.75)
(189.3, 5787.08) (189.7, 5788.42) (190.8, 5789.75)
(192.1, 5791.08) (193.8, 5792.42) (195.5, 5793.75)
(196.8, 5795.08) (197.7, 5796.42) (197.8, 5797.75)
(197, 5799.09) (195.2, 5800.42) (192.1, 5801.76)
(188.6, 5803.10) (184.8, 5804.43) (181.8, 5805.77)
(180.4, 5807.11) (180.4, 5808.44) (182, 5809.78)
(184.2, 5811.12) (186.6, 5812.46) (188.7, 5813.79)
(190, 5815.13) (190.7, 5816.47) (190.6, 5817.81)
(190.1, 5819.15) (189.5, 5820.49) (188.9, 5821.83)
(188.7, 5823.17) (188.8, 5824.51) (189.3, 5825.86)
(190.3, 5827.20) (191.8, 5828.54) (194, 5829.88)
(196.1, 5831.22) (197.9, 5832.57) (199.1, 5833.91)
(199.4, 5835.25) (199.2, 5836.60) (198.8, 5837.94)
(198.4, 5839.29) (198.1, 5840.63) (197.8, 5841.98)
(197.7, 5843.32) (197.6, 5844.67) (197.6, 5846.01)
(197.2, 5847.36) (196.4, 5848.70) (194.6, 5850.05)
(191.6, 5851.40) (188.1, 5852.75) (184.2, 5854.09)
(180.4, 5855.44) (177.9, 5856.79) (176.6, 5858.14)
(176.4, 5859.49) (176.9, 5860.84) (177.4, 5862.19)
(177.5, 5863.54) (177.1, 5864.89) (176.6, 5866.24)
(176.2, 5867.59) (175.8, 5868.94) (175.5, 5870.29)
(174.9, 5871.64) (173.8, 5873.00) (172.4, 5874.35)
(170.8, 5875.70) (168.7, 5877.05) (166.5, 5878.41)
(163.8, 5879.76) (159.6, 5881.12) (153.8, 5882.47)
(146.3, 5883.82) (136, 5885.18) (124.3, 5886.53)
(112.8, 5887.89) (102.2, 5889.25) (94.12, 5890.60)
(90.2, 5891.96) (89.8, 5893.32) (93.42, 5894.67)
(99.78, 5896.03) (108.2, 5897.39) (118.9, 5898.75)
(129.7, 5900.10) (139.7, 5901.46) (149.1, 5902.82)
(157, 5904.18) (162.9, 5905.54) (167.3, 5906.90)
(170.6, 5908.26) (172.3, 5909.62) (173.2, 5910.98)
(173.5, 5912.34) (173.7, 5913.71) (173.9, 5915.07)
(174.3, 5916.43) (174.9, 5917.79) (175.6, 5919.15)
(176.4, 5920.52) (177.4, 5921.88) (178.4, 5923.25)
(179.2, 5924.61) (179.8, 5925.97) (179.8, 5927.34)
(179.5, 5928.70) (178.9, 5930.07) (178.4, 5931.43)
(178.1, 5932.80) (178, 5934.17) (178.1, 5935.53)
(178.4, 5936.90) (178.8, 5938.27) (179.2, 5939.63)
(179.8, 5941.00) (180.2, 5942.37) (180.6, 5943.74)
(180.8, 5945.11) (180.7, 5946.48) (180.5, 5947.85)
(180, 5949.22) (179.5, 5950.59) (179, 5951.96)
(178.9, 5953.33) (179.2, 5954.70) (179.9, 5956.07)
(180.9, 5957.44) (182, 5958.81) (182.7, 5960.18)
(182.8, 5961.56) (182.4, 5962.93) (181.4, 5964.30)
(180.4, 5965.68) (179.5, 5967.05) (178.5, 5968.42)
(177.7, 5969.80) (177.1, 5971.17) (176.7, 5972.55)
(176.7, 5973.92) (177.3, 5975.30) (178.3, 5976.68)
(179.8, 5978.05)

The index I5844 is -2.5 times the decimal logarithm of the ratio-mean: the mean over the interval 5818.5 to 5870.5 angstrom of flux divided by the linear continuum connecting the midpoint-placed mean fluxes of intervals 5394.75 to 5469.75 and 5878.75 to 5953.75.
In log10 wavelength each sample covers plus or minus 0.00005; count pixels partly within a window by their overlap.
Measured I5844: -0.19 mag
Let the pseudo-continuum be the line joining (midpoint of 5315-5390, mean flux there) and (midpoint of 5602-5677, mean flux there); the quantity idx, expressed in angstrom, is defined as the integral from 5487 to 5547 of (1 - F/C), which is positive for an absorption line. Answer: 1.1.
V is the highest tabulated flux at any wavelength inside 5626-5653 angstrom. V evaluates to 180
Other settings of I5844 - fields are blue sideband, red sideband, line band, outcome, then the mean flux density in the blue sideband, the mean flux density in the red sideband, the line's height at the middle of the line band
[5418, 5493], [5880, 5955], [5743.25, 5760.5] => -0.22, 155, 159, 158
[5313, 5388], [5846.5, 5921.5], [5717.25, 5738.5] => -0.19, 150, 159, 156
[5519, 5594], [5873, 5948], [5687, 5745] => -0.13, 167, 158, 163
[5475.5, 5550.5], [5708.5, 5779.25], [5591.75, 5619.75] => 0.09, 158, 188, 170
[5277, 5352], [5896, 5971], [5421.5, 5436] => -0.03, 146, 172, 151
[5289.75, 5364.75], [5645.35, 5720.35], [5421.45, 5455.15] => 0.02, 148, 179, 158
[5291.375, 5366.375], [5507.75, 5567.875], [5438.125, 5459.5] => 0.03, 148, 165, 158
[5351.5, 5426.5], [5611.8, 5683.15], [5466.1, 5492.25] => 0.05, 156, 173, 162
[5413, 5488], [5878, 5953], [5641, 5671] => -0.12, 155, 159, 157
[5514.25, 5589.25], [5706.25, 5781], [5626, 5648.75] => 0.03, 166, 188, 176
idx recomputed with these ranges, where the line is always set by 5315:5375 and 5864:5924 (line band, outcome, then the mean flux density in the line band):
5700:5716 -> -2.7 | 176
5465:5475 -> -0.3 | 155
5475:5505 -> -0.9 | 154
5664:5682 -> -3.3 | 179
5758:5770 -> -3.2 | 191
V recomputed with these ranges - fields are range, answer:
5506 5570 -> 176.1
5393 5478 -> 167.5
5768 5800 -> 197.8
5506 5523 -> 163.6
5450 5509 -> 160.3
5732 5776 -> 197.4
